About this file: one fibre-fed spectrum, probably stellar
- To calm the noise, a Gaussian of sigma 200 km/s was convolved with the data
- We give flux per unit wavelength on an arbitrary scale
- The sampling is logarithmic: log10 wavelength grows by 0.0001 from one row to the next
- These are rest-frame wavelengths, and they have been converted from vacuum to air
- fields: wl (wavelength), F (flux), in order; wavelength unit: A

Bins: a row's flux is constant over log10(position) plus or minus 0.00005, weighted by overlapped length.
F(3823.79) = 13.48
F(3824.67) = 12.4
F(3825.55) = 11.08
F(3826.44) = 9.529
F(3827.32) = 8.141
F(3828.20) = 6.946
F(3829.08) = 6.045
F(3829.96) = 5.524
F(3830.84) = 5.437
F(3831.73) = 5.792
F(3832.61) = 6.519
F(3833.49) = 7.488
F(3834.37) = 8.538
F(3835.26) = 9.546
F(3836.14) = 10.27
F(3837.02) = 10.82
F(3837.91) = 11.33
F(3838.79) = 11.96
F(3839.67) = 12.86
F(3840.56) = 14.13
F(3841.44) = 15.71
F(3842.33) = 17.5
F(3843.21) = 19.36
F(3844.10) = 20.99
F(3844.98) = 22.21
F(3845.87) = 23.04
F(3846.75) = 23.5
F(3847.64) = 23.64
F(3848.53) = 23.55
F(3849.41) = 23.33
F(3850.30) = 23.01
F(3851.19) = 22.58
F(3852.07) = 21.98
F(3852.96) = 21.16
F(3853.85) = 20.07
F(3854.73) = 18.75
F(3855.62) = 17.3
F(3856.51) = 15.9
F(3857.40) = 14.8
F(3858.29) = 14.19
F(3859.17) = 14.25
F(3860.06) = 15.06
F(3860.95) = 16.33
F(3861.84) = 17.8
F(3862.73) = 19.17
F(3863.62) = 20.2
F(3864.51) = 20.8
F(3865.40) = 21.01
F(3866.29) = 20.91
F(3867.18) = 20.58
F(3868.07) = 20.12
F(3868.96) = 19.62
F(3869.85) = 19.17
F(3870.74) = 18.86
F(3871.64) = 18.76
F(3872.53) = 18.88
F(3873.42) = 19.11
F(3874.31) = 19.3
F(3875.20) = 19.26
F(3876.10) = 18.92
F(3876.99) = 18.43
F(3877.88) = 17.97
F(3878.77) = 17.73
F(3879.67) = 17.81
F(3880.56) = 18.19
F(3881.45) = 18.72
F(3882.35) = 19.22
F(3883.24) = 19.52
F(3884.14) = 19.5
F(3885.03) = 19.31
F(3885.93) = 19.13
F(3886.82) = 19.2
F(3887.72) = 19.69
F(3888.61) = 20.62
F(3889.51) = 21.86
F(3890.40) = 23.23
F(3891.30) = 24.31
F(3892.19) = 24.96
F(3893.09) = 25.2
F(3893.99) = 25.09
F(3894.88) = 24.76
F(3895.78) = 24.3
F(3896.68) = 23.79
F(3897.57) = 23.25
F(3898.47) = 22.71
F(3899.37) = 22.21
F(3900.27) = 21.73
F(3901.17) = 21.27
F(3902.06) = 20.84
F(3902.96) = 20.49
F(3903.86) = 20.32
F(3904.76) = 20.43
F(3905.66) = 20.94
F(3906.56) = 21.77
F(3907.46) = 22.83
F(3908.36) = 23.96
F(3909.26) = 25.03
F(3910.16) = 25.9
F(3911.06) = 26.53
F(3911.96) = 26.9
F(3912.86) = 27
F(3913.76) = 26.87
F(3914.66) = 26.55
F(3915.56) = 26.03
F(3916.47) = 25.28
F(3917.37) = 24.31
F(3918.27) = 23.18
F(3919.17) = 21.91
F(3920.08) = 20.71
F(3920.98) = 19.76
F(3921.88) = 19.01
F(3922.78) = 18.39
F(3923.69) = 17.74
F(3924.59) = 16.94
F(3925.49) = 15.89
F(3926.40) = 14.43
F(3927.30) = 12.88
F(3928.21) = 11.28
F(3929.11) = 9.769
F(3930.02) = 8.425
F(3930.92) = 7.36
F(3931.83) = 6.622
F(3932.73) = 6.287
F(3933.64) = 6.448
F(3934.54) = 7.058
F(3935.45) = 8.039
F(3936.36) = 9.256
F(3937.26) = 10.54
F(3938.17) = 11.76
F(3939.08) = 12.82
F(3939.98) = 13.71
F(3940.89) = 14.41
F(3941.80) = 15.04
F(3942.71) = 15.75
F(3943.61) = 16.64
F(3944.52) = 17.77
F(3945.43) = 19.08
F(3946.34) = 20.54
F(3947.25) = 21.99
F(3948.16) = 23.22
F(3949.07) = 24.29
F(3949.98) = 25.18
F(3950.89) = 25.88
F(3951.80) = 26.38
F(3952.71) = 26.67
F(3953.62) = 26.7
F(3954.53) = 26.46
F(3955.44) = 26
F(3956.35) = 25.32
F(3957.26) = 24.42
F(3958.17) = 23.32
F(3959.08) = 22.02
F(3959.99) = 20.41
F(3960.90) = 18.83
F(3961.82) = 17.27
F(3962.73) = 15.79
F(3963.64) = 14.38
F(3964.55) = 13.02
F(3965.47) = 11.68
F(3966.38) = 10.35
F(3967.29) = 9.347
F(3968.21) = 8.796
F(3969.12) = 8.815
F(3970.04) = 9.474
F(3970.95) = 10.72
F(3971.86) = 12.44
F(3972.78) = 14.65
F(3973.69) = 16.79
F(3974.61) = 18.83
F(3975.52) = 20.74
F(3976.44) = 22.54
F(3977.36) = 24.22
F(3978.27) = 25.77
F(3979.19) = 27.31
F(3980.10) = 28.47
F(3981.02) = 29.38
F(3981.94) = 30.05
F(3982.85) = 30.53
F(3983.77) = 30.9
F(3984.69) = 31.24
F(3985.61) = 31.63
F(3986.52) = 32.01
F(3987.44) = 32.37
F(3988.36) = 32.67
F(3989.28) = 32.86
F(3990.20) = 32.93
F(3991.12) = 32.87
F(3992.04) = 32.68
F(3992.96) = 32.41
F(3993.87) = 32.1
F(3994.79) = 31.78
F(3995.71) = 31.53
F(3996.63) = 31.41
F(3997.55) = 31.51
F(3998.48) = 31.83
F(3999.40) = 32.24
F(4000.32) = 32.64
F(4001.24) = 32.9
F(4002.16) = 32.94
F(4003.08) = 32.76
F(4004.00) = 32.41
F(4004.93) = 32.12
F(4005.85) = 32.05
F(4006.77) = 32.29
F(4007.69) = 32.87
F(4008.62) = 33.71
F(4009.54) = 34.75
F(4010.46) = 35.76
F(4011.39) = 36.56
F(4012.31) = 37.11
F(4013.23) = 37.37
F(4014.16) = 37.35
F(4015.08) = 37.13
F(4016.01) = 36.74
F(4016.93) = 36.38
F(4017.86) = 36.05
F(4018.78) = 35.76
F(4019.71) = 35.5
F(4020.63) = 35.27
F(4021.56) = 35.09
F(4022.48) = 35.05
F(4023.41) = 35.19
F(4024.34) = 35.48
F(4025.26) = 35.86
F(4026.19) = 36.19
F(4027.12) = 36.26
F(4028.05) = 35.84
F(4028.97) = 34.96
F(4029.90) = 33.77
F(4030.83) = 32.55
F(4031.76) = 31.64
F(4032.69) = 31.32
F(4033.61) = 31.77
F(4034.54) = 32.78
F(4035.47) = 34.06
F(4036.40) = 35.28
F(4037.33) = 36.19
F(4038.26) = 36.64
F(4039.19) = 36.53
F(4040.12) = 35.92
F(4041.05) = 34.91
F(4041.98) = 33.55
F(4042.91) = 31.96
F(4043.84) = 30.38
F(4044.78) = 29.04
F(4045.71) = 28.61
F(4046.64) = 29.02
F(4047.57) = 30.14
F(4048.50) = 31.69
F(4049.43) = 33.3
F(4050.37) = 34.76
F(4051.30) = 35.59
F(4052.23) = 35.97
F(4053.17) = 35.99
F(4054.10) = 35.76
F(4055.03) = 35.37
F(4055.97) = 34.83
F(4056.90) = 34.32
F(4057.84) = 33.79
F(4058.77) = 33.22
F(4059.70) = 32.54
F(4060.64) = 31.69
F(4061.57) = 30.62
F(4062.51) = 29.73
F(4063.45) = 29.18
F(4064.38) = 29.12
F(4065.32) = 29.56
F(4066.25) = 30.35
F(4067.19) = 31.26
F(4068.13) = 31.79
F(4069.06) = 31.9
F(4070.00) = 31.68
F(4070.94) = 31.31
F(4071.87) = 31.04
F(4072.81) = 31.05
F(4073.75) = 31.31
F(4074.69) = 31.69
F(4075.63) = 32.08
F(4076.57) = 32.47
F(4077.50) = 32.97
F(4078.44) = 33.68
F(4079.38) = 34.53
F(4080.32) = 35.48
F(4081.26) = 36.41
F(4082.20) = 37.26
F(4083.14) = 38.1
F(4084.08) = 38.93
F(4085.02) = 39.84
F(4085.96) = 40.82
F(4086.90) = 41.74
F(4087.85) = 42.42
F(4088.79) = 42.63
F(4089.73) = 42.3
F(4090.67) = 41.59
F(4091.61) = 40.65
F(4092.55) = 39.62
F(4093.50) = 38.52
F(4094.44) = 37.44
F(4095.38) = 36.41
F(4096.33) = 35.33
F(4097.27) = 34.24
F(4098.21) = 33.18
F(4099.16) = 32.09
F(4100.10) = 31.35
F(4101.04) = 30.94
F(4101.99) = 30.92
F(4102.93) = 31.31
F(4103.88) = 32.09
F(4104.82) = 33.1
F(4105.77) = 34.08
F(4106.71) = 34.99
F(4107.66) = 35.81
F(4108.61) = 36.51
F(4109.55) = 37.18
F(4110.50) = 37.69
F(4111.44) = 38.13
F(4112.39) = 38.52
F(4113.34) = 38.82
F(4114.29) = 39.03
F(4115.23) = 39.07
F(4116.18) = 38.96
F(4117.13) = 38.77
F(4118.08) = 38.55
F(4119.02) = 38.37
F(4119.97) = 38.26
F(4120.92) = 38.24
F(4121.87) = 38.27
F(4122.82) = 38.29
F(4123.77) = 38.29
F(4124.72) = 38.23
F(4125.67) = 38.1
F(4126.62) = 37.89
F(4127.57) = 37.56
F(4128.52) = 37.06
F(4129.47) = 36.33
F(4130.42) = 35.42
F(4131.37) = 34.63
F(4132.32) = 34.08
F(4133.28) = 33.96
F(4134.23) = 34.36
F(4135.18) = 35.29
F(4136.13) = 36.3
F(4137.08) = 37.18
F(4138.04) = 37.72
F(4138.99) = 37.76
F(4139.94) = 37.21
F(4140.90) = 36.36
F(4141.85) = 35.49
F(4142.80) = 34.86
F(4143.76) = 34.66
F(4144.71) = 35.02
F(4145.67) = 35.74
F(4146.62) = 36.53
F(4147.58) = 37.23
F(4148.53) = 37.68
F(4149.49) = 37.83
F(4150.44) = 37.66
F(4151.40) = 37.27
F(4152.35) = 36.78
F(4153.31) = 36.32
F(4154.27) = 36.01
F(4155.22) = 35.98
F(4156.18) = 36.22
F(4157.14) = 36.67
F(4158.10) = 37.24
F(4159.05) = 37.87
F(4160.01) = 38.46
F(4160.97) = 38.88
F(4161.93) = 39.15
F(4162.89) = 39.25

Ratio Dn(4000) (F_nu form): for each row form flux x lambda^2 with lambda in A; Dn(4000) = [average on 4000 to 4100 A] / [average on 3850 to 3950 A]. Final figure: 1.95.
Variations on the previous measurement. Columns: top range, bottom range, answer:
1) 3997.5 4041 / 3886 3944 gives 1.93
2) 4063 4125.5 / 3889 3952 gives 2.02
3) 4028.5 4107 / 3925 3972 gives 2.28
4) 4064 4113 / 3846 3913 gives 1.88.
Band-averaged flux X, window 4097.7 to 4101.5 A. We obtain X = 32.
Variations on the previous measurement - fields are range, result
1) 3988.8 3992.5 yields 32.8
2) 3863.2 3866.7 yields 20.7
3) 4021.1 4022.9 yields 35.2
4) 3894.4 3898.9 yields 23.8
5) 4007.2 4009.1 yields 33.3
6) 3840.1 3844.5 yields 17.5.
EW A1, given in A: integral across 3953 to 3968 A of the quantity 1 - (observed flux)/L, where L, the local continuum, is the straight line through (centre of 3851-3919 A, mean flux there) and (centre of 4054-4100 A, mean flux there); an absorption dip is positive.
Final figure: 4.2 A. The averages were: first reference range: 21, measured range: 19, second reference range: 34.7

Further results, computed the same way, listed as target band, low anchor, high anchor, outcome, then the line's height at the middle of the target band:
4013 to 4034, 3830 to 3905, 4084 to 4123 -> -2.9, 30.9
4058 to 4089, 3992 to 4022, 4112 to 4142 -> 1.7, 35.8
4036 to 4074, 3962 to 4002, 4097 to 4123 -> -2.0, 31.1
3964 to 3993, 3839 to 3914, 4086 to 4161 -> 4.8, 27.3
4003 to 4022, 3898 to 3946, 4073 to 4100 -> -4.5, 28.3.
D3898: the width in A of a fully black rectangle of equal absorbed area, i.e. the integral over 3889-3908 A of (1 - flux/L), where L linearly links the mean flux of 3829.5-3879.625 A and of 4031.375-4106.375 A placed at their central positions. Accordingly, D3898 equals -2.0 A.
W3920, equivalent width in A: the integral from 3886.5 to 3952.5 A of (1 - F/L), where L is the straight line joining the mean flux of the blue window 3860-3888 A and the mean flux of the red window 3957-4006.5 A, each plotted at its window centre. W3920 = 6.0 A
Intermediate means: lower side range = 19.1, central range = 19.4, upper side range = 25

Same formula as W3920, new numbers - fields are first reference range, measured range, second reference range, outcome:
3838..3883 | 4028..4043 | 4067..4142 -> -1.4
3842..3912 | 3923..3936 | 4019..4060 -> 7.4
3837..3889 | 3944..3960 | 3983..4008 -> 2.4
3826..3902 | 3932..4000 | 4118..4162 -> 9.8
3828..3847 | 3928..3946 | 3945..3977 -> 6.4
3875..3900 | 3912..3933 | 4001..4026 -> 5.7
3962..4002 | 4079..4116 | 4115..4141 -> -2.6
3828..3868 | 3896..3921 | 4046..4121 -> -2.8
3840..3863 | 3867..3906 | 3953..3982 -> -3.1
